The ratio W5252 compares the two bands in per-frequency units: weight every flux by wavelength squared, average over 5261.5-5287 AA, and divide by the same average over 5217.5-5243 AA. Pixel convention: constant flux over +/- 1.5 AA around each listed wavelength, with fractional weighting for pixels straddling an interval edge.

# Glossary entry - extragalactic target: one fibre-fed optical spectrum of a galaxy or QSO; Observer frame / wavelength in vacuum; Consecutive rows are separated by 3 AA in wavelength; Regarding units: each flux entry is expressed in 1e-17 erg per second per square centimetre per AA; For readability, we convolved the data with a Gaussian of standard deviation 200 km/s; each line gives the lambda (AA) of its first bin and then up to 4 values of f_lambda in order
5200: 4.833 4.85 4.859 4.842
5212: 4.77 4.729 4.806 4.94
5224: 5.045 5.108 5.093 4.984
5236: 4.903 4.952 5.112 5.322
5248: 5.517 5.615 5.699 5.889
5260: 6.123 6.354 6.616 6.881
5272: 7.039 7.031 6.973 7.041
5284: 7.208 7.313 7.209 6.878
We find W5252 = 1.4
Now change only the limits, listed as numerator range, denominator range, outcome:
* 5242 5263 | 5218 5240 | 1.15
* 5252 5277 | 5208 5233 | 1.33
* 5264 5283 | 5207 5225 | 1.46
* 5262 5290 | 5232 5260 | 1.31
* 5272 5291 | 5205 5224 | 1.51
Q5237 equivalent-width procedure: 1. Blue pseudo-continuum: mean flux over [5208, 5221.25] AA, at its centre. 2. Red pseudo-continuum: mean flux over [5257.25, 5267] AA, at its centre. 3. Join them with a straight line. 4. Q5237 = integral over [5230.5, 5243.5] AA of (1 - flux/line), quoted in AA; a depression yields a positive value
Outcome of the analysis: 1.2 AA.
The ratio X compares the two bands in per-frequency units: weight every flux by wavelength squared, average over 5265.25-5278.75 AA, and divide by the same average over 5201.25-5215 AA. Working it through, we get 1.47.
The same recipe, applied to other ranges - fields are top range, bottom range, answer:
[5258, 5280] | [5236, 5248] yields 1.32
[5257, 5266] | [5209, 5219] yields 1.33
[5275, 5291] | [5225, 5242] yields 1.45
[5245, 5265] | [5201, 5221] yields 1.23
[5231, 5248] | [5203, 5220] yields 1.07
